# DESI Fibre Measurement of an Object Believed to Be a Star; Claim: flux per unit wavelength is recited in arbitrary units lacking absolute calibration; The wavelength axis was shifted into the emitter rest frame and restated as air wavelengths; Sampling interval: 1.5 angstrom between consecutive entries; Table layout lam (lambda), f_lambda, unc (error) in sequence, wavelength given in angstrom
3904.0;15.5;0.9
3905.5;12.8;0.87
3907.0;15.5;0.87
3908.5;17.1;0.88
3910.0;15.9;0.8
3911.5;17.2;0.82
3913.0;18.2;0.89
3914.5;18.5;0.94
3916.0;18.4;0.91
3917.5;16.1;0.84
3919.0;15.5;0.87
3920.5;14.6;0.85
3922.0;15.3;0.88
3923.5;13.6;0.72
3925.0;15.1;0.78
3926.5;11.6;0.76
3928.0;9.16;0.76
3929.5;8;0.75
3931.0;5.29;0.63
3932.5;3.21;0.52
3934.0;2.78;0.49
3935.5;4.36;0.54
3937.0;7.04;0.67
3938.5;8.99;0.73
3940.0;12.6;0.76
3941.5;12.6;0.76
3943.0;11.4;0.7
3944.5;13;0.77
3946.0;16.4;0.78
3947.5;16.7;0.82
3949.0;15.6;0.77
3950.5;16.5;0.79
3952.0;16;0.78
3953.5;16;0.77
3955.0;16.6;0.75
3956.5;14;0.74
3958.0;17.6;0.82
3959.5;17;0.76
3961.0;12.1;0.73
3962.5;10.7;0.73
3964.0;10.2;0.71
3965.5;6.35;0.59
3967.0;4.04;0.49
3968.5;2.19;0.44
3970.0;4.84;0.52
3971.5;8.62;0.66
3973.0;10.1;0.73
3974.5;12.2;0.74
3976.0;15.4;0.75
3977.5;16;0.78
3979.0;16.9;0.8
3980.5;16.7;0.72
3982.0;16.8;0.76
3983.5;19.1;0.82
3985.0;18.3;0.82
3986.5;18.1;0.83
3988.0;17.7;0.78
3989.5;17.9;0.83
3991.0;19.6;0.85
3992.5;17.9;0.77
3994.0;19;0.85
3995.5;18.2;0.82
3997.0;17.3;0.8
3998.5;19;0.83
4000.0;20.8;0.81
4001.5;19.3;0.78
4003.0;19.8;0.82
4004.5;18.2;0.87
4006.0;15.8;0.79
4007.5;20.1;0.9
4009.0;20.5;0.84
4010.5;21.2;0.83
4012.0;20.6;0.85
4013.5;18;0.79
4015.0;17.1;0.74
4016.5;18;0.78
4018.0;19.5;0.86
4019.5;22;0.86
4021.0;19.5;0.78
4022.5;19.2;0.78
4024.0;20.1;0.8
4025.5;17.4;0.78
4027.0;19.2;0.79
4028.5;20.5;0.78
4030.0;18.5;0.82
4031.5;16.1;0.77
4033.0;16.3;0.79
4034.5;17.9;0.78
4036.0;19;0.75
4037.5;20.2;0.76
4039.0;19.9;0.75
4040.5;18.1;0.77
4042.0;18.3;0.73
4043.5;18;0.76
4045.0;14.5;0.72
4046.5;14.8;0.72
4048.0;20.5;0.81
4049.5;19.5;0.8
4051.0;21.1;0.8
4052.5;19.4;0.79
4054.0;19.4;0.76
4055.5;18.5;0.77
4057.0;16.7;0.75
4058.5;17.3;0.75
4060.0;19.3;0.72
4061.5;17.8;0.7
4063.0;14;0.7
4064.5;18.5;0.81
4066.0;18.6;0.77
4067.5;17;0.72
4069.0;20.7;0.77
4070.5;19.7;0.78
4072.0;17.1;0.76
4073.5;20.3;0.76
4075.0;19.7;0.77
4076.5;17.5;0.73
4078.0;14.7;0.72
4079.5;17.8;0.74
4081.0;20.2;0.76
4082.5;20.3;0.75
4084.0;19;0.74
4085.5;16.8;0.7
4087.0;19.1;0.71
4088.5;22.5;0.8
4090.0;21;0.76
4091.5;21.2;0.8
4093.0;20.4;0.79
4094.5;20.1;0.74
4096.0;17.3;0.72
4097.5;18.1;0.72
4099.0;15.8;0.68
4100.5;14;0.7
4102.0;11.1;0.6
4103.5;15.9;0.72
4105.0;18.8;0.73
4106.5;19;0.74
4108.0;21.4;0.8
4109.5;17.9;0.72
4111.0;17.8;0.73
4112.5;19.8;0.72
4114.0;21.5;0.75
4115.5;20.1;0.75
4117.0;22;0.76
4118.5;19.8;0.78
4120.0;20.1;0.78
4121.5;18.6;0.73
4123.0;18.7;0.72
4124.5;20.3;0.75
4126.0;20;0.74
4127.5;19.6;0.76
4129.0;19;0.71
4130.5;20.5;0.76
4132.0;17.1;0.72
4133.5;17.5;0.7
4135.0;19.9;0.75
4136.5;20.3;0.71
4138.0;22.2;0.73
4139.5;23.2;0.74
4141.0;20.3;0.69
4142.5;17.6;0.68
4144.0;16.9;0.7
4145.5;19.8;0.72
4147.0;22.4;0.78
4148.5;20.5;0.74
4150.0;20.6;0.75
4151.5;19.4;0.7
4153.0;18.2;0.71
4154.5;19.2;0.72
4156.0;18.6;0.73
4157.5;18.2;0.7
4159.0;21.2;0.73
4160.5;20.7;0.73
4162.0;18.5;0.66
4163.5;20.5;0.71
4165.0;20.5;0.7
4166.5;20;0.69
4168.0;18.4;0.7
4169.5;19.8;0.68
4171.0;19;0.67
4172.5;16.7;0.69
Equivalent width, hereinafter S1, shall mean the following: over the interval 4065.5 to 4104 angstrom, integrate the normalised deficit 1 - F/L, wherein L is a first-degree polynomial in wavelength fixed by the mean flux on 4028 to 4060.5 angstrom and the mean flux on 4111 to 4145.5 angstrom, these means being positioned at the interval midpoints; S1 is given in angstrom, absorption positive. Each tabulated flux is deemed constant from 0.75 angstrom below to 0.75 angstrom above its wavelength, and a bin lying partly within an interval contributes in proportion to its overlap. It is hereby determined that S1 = 1.37 angstrom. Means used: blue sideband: 18.3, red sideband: 19.7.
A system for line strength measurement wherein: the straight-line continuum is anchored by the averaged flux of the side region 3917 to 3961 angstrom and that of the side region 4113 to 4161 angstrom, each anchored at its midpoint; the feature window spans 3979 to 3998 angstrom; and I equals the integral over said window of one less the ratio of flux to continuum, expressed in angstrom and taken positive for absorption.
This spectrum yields -4.9 angstrom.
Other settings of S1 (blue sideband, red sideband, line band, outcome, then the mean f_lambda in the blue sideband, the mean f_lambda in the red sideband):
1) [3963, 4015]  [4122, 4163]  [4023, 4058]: -2.8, 15.8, 19.6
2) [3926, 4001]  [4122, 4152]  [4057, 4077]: -1.3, 13.2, 19.8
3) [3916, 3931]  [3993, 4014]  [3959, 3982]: 7.8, 13.1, 19.1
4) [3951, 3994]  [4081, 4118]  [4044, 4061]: -1.2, 14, 18.8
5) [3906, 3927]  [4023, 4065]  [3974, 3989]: 0.3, 15.9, 18.2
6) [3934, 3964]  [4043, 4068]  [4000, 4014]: -3.3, 13.1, 17.9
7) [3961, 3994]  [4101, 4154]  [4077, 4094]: -1.6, 13.4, 19.3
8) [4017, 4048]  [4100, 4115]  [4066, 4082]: -0.3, 18.5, 17.8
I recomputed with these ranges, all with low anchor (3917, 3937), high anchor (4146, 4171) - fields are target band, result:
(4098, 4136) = -1.25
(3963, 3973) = 4.55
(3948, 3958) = -4.19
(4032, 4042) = -2.55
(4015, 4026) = -4.10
